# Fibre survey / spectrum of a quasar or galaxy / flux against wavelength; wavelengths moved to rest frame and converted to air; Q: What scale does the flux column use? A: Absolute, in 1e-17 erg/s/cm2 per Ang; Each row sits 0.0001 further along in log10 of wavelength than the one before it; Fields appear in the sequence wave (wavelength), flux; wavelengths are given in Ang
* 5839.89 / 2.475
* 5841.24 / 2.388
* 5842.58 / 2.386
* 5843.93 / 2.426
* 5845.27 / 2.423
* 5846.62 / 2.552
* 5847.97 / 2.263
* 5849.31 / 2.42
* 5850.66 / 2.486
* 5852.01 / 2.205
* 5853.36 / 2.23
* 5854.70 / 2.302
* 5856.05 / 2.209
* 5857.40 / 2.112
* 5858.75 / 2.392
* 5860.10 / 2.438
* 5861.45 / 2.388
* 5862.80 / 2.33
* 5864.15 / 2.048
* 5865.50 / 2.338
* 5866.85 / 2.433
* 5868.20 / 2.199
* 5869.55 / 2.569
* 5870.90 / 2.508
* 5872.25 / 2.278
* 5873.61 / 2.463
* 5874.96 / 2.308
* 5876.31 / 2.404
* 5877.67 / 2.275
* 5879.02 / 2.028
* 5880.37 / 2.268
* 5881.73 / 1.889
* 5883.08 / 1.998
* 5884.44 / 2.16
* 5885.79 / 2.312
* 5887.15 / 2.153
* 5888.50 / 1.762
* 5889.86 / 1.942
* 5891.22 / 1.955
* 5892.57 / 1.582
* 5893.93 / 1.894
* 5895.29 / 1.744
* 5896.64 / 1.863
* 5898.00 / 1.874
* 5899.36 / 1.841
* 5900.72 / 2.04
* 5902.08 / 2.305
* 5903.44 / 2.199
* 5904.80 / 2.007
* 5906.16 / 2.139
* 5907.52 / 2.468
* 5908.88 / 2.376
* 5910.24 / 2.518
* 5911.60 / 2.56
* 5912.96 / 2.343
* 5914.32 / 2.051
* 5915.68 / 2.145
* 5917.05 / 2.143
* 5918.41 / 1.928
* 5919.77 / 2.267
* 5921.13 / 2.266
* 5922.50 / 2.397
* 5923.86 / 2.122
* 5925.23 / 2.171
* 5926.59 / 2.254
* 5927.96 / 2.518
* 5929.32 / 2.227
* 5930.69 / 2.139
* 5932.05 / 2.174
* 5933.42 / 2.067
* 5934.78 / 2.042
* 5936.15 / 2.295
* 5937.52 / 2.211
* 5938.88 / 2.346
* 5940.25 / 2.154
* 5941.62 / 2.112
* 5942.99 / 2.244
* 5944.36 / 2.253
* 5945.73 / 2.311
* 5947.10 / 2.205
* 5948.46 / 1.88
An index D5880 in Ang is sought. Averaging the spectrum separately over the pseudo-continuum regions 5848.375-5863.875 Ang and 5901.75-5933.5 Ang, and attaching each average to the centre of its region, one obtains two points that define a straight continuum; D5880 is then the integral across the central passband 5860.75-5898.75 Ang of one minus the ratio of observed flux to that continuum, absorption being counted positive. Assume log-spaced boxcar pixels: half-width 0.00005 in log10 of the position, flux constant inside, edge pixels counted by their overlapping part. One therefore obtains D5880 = 2.4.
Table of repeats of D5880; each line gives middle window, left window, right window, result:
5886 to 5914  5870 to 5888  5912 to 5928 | 1.8 Ang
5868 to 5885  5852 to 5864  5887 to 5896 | -1.8 Ang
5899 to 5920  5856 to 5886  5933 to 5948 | 0.2 Ang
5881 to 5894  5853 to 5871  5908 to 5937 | 1.8 Ang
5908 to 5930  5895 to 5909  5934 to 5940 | -1.3 Ang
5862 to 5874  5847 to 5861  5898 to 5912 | -0.3 Ang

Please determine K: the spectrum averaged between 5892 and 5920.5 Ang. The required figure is 2.11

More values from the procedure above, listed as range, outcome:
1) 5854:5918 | 2.18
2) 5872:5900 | 2.04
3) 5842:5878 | 2.35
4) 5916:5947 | 2.21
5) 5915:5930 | 2.22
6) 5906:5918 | 2.3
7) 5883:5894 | 1.98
